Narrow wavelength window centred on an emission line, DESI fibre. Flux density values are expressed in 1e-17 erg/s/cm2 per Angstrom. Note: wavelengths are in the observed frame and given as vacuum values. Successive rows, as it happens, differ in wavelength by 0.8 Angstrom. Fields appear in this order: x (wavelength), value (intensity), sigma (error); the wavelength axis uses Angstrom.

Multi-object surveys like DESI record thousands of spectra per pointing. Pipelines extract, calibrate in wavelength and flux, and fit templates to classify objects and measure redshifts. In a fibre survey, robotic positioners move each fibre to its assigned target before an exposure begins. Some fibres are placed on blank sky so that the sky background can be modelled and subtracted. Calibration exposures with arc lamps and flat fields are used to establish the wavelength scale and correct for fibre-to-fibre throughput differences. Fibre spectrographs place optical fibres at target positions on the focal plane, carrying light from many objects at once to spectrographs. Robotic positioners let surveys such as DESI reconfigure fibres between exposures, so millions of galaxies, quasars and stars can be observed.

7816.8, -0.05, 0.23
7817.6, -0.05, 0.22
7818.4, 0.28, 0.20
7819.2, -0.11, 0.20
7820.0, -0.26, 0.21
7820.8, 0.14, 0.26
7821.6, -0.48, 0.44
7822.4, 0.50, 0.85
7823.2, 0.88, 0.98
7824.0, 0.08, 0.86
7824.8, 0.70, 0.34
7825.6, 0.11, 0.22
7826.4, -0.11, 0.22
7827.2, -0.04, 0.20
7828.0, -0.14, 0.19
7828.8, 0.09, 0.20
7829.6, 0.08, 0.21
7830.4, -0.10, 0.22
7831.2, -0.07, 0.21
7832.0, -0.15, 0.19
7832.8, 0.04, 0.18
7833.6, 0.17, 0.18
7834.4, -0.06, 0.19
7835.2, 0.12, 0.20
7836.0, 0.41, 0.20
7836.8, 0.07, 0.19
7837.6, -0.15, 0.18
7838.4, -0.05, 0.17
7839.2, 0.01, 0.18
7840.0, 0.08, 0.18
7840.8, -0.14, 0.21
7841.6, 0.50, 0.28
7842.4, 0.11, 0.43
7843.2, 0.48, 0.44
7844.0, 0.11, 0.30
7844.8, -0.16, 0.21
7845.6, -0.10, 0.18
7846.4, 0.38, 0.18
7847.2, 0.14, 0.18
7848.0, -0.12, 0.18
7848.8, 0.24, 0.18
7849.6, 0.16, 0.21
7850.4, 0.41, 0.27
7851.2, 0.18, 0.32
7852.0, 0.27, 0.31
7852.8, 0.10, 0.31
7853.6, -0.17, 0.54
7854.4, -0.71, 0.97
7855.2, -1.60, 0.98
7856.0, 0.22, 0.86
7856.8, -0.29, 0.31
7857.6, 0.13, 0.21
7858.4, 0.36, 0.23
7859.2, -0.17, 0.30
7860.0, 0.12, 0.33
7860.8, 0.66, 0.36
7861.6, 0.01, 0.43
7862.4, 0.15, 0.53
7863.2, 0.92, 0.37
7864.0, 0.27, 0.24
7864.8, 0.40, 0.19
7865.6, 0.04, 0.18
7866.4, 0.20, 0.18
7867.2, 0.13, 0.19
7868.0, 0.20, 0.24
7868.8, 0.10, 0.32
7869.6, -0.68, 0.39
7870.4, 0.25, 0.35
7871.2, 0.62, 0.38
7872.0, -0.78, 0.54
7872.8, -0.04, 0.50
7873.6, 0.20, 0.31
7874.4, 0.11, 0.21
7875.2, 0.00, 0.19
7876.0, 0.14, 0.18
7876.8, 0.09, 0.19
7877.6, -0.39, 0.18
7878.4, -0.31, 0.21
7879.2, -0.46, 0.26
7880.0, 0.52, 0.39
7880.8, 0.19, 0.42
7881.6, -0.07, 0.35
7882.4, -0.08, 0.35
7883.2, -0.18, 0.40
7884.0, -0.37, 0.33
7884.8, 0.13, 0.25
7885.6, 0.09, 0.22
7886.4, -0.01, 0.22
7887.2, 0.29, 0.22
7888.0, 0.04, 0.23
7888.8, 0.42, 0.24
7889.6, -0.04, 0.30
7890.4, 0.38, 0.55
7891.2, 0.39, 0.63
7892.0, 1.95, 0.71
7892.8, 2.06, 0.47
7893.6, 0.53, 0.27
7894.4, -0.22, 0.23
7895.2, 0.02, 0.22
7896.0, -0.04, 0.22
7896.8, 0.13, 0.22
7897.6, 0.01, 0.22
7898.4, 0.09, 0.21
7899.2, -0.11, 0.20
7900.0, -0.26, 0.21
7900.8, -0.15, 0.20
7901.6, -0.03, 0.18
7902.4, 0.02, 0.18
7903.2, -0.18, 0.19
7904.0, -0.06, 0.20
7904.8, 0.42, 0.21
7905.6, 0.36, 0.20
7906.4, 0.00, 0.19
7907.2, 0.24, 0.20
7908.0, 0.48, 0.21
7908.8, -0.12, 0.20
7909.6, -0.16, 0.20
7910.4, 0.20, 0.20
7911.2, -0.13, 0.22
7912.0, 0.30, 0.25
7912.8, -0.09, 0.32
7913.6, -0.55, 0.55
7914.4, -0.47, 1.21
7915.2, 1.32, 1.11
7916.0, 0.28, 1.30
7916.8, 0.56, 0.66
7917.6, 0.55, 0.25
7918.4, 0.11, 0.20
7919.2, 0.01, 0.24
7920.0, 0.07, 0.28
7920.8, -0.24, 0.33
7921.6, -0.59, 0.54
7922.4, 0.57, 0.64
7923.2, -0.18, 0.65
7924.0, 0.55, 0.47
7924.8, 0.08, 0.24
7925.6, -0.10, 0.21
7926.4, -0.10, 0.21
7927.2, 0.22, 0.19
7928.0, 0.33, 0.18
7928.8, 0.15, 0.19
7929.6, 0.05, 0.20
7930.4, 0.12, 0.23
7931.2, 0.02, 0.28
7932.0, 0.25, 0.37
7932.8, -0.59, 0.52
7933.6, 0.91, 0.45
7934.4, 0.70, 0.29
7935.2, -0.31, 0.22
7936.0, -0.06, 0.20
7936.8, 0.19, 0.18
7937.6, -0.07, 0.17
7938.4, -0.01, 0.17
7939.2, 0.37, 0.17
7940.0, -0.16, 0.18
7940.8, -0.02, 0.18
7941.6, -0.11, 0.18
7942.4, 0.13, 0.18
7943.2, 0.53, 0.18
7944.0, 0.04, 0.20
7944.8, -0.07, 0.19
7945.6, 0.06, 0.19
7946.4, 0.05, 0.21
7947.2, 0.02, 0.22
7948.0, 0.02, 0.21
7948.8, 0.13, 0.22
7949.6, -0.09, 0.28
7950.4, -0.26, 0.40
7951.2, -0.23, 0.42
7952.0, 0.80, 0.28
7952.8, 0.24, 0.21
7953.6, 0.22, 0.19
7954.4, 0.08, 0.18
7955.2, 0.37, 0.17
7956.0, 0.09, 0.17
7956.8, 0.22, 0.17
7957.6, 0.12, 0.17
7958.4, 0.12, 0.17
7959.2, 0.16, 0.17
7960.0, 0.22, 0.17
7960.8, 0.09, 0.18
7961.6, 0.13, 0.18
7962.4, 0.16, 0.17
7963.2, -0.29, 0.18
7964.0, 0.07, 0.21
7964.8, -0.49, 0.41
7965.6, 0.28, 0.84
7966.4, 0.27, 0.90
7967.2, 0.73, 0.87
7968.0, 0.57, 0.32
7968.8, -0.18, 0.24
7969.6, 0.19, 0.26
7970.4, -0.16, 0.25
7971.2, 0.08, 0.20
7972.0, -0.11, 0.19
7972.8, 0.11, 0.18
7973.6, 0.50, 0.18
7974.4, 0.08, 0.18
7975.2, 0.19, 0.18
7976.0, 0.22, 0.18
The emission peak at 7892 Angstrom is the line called H-alpha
